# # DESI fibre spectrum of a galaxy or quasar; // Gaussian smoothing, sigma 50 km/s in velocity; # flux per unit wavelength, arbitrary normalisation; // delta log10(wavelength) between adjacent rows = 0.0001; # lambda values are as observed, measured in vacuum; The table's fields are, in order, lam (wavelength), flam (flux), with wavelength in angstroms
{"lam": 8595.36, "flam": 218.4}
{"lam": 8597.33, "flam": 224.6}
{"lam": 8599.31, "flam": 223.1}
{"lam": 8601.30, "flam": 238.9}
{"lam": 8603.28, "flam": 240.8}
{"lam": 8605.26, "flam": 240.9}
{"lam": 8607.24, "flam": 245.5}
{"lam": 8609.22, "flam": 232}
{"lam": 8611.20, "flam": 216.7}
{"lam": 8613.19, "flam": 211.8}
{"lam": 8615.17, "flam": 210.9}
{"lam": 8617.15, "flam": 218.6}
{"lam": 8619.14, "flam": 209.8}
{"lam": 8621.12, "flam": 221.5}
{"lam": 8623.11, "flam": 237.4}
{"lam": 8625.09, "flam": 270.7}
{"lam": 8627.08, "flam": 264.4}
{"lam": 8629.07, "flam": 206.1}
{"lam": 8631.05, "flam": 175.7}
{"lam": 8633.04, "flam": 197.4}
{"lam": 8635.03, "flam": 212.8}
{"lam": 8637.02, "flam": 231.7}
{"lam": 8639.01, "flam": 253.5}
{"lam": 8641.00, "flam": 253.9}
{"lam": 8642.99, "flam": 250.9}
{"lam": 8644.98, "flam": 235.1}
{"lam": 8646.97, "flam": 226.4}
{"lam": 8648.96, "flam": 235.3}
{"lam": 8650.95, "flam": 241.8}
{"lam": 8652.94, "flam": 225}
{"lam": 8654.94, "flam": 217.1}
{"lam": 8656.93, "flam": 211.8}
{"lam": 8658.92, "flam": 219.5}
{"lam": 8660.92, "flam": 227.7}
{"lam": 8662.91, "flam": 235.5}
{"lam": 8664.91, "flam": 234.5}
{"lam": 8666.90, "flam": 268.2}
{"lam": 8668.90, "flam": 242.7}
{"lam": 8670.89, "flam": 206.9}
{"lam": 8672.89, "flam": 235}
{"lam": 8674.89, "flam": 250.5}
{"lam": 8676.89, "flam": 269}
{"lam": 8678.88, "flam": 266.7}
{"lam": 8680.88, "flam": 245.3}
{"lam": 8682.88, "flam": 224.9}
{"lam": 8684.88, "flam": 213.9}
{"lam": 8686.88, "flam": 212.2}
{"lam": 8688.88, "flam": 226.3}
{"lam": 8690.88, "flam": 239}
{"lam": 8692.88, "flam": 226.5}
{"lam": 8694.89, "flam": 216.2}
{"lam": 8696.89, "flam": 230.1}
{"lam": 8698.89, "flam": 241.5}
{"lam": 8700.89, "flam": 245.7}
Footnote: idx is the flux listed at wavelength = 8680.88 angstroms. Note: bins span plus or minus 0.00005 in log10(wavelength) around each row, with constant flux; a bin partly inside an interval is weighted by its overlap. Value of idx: 245.3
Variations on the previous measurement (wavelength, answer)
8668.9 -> 242.7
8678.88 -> 266.7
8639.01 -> 253.5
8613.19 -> 211.8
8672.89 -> 235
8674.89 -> 250.5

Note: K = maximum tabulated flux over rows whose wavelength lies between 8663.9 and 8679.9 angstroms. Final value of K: 269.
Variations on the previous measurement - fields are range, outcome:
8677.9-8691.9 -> 266.7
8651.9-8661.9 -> 227.7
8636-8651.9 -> 253.9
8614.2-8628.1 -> 270.7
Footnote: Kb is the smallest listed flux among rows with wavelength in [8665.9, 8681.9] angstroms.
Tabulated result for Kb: 206.9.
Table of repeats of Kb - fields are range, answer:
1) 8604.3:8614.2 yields 211.8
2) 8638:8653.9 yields 225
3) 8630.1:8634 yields 175.7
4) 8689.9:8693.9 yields 226.5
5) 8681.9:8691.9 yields 212.2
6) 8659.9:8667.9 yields 227.7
